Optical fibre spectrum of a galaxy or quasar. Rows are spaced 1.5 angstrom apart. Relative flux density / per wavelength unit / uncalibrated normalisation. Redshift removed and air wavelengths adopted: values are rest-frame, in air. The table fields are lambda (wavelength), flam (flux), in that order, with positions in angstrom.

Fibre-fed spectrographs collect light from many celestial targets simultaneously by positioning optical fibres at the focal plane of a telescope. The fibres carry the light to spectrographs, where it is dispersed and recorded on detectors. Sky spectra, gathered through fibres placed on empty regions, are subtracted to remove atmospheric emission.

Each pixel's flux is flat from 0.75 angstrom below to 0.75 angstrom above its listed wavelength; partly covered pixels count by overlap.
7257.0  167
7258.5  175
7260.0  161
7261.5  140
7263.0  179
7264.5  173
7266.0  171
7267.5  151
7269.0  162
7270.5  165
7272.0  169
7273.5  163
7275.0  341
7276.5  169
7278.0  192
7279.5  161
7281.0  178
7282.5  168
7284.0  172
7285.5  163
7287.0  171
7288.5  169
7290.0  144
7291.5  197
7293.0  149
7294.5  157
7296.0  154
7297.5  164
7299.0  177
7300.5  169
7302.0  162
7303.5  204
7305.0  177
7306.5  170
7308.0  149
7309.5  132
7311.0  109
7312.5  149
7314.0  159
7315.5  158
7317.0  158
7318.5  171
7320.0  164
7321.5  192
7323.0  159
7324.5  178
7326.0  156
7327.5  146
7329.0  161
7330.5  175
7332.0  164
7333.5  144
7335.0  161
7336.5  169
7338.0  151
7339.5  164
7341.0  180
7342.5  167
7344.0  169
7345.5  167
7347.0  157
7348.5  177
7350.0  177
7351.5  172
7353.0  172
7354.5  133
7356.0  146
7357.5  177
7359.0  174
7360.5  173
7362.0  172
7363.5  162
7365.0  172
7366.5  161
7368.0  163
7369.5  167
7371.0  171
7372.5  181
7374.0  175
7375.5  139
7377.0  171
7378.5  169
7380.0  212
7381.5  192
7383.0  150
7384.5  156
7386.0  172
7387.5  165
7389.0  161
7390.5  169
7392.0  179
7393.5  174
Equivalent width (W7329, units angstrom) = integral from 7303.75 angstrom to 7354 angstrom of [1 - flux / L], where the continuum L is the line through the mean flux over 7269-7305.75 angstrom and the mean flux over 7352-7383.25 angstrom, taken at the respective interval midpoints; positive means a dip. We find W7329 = 2.8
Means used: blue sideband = 176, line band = 163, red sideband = 169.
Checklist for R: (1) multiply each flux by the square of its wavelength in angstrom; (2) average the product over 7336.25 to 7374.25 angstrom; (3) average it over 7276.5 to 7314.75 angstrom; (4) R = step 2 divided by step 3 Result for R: 1.0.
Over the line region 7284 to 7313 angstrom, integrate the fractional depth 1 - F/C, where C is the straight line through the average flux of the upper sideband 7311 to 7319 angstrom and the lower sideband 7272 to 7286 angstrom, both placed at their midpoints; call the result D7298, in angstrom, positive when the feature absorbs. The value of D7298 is 1.4 angstrom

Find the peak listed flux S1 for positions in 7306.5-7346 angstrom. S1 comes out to 192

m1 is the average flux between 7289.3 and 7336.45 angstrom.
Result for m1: 162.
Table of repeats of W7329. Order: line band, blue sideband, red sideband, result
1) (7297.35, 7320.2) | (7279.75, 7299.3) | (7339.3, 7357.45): 0.7 angstrom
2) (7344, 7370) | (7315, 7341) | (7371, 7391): 0.2 angstrom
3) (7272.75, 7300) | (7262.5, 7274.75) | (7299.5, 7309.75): -1.0 angstrom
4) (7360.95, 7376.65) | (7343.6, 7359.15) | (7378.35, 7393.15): 0.2 angstrom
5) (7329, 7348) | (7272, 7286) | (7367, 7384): 1.5 angstrom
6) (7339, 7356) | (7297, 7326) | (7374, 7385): 0.1 angstrom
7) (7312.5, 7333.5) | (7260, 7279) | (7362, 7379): 1.2 angstrom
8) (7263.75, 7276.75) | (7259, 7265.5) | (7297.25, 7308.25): -1.5 angstrom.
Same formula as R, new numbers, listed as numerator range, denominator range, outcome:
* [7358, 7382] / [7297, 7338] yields 1.08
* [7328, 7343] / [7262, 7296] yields 0.95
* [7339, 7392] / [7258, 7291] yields 0.99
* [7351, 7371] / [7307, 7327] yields 1.07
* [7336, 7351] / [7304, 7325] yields 1.06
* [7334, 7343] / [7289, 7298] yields 1.04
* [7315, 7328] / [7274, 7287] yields 0.87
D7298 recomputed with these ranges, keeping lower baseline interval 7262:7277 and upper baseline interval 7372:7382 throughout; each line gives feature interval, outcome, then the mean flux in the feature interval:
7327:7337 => 1.08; 160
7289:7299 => 1.09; 162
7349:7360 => 0.81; 165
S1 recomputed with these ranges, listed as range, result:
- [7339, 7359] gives 180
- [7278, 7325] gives 204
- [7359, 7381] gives 212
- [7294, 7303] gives 177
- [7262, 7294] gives 341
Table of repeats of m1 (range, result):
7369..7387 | 171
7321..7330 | 165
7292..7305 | 168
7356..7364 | 170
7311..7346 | 162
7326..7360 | 164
